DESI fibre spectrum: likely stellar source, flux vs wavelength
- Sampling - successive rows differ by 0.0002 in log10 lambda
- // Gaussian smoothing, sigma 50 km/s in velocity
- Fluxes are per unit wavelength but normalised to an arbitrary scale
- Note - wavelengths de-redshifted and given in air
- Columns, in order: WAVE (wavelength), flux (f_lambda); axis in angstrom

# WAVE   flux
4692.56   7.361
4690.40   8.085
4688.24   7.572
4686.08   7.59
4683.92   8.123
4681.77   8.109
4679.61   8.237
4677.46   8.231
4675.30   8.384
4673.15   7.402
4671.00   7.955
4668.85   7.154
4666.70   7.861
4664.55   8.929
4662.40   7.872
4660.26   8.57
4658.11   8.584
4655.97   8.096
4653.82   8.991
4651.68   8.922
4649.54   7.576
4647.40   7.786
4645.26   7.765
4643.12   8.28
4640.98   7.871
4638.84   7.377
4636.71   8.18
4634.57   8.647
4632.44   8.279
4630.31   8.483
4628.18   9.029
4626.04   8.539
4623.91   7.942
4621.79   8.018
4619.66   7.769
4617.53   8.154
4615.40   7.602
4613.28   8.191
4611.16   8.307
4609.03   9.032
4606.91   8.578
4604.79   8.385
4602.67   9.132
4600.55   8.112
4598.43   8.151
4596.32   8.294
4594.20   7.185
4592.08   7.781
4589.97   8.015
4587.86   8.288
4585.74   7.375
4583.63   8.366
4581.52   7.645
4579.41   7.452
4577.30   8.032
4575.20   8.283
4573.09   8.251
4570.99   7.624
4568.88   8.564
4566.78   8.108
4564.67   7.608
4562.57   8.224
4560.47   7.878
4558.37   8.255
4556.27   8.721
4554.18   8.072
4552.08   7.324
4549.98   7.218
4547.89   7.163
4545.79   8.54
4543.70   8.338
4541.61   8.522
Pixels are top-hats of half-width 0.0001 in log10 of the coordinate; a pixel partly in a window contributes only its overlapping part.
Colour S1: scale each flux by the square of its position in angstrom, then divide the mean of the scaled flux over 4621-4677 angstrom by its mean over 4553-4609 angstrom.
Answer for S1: 1.0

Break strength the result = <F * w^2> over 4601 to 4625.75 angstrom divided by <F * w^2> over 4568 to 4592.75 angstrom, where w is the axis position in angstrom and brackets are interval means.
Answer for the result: 1.1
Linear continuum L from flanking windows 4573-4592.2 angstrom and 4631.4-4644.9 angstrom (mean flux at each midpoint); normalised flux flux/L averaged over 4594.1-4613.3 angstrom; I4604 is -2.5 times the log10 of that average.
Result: -0.05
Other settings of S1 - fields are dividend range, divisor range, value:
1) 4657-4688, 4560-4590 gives 1.05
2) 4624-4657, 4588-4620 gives 1.02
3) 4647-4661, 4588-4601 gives 1.08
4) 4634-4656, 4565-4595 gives 1.05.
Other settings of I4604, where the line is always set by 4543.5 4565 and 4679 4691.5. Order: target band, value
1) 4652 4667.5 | -0.07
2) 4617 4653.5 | -0.03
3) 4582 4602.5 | -0.01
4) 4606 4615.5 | -0.06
